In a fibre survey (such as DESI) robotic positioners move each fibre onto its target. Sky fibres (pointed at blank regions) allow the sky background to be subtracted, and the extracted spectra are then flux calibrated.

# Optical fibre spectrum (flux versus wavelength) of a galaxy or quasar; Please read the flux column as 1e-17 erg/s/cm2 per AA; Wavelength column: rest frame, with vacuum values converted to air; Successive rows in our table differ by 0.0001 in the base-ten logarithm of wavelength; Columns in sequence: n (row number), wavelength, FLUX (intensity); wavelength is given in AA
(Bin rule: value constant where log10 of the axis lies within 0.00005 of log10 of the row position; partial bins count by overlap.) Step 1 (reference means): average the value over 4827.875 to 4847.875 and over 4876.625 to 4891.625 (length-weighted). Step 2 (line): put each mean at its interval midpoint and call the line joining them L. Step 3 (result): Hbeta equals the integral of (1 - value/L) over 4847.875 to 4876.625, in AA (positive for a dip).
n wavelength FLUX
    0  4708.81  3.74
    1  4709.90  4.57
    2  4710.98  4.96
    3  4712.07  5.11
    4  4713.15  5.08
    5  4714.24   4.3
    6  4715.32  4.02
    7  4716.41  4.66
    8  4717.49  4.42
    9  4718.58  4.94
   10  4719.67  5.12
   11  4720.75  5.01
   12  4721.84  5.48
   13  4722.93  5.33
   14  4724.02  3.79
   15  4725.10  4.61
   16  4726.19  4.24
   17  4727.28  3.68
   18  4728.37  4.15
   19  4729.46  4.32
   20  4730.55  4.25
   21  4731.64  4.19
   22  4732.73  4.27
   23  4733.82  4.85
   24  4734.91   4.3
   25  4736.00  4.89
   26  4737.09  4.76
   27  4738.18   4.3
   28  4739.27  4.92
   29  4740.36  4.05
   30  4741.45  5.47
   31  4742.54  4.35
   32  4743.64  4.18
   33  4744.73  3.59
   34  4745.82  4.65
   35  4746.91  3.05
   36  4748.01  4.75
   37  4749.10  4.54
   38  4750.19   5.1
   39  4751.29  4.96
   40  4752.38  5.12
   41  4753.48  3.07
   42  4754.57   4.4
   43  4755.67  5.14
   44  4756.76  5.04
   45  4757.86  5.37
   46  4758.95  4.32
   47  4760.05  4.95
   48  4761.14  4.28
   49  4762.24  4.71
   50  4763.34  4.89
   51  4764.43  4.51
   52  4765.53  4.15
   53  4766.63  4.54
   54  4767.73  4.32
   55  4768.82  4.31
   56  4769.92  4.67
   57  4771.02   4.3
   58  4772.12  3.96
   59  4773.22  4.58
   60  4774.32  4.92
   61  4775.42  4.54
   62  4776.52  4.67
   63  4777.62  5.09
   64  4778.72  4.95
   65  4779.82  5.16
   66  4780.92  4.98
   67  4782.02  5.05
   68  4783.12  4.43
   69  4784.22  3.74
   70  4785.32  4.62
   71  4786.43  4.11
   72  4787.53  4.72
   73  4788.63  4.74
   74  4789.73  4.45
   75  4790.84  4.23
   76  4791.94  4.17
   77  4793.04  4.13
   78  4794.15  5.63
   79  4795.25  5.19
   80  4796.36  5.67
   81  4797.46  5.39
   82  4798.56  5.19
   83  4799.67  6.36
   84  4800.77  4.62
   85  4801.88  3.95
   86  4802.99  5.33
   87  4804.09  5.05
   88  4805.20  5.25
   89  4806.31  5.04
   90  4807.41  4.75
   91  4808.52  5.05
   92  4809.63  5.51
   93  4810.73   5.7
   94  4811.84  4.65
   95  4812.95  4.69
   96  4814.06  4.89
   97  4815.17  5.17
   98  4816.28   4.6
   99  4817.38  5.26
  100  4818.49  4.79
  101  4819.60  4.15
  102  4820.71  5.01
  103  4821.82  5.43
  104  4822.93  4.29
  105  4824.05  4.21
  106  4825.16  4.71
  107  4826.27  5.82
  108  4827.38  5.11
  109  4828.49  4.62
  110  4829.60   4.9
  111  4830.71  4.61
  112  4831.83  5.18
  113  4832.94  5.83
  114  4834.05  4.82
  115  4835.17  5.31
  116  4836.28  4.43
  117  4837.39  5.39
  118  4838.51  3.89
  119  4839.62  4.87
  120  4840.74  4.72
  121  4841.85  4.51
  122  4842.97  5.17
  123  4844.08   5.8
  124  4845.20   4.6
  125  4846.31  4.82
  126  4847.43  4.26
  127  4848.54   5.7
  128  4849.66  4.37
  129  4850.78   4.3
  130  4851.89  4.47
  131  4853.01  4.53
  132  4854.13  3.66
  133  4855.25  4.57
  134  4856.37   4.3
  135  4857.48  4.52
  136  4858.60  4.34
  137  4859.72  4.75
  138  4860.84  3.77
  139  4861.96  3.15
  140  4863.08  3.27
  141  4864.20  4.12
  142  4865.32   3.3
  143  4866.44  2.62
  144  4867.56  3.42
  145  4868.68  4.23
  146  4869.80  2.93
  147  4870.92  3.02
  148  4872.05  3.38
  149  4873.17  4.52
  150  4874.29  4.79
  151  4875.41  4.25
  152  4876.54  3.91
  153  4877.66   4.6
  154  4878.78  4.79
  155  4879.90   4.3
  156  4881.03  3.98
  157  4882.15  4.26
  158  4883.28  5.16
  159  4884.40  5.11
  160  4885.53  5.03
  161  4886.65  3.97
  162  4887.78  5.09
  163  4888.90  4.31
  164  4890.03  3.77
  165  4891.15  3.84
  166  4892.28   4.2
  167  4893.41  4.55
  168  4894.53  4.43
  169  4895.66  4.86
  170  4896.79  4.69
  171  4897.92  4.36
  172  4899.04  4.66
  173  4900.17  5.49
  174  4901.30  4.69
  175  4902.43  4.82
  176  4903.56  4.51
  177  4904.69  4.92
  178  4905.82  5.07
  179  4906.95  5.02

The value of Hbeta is 4.0 AA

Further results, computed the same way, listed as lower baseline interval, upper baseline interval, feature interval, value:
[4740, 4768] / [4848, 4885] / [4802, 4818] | -2.6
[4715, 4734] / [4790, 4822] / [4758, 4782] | 0.7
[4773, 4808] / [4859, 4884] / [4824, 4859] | -4.0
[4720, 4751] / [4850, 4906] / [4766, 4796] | -1.3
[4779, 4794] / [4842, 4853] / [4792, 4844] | -3.3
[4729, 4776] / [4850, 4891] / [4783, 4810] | -3.0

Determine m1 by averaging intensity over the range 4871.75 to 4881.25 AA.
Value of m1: 4.32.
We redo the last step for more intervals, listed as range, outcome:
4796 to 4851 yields 4.96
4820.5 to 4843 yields 4.89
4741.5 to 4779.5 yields 4.54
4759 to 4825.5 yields 4.77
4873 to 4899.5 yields 4.48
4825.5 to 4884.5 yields 4.43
